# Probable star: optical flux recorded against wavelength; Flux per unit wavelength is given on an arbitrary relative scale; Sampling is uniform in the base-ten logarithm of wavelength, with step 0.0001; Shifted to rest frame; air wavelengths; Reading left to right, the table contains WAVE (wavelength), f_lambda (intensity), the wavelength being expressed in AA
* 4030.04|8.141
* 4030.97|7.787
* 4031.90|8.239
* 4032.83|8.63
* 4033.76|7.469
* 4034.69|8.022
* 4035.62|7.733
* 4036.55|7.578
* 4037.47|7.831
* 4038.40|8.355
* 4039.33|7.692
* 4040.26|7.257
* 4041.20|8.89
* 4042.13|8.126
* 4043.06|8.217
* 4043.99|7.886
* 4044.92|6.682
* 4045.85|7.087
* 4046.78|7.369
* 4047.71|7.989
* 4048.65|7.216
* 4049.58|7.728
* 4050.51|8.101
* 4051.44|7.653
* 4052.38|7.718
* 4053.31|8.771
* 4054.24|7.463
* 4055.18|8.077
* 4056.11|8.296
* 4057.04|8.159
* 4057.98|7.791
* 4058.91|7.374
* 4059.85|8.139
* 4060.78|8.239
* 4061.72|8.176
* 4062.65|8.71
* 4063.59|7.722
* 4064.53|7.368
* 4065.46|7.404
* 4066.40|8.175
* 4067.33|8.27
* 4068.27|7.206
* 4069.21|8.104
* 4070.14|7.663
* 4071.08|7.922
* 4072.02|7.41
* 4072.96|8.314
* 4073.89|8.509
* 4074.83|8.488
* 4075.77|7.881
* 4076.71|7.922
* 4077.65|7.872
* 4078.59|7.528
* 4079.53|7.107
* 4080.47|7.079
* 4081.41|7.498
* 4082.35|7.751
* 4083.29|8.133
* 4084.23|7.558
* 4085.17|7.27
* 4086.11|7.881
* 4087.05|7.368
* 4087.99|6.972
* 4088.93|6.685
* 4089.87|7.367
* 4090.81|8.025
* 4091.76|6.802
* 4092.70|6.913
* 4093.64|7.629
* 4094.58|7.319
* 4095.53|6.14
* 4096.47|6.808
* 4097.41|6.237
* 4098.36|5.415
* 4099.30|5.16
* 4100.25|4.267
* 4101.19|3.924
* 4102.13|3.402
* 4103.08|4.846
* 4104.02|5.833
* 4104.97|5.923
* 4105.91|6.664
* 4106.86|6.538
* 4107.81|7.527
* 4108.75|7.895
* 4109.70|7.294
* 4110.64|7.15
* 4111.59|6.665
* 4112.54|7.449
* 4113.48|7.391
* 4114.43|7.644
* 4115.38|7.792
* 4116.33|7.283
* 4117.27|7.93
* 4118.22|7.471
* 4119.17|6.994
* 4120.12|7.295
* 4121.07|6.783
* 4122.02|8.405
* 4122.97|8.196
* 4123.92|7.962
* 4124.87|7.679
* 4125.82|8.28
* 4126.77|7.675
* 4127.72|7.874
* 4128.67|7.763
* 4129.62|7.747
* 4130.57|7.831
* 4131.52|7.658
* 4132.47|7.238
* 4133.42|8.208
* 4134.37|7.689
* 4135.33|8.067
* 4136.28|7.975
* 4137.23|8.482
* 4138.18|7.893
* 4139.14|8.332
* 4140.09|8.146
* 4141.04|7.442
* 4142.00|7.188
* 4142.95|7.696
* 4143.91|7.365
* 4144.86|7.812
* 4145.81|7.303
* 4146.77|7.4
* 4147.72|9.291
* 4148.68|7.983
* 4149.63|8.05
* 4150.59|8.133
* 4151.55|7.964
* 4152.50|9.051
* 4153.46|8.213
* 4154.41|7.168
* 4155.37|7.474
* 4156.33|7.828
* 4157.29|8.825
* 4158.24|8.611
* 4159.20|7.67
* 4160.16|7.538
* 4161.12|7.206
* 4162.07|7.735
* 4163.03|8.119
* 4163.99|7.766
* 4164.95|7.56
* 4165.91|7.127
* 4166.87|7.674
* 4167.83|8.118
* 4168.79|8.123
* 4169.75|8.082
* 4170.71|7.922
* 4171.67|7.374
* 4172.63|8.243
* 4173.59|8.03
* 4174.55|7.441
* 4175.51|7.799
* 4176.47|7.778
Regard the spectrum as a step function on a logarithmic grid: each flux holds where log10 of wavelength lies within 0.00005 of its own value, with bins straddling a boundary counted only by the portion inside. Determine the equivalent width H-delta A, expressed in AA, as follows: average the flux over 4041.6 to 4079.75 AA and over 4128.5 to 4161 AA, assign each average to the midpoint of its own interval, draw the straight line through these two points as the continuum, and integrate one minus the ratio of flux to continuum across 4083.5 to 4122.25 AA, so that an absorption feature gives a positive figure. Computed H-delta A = 5.4 AA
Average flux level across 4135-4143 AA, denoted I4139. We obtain 7.93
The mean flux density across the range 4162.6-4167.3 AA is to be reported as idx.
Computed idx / 7.64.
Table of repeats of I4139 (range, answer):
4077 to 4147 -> 7.22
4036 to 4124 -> 7.38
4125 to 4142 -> 7.88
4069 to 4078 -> 8.01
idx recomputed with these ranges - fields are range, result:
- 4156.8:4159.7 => 8.36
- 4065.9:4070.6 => 7.89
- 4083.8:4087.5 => 7.52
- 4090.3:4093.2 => 7.25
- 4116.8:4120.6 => 7.42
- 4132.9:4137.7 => 8.08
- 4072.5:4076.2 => 8.31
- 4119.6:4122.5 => 7.48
